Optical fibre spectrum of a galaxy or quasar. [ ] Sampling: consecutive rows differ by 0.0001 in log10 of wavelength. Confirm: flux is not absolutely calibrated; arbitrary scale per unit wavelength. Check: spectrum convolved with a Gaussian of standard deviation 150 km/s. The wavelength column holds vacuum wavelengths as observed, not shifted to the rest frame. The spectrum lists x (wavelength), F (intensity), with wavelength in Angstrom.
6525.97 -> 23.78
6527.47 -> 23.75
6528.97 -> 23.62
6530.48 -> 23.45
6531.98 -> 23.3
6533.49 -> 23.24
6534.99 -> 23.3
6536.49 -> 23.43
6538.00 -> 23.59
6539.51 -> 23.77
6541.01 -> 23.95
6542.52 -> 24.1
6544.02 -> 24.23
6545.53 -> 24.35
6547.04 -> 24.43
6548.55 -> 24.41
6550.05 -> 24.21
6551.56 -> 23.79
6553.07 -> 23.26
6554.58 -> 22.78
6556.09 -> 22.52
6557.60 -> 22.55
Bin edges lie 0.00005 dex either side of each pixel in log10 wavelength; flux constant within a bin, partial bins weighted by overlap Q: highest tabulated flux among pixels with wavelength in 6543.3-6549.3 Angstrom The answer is 24.43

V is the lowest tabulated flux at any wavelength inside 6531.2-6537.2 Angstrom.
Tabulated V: 23.24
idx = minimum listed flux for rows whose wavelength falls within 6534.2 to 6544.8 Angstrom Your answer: 23.3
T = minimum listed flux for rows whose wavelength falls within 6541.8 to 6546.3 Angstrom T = 24.1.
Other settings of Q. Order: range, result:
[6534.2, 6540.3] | 23.77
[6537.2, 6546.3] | 24.35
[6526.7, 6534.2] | 23.75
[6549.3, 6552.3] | 24.21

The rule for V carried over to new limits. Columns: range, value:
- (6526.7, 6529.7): 23.62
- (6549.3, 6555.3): 22.78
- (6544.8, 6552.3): 23.79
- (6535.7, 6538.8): 23.43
